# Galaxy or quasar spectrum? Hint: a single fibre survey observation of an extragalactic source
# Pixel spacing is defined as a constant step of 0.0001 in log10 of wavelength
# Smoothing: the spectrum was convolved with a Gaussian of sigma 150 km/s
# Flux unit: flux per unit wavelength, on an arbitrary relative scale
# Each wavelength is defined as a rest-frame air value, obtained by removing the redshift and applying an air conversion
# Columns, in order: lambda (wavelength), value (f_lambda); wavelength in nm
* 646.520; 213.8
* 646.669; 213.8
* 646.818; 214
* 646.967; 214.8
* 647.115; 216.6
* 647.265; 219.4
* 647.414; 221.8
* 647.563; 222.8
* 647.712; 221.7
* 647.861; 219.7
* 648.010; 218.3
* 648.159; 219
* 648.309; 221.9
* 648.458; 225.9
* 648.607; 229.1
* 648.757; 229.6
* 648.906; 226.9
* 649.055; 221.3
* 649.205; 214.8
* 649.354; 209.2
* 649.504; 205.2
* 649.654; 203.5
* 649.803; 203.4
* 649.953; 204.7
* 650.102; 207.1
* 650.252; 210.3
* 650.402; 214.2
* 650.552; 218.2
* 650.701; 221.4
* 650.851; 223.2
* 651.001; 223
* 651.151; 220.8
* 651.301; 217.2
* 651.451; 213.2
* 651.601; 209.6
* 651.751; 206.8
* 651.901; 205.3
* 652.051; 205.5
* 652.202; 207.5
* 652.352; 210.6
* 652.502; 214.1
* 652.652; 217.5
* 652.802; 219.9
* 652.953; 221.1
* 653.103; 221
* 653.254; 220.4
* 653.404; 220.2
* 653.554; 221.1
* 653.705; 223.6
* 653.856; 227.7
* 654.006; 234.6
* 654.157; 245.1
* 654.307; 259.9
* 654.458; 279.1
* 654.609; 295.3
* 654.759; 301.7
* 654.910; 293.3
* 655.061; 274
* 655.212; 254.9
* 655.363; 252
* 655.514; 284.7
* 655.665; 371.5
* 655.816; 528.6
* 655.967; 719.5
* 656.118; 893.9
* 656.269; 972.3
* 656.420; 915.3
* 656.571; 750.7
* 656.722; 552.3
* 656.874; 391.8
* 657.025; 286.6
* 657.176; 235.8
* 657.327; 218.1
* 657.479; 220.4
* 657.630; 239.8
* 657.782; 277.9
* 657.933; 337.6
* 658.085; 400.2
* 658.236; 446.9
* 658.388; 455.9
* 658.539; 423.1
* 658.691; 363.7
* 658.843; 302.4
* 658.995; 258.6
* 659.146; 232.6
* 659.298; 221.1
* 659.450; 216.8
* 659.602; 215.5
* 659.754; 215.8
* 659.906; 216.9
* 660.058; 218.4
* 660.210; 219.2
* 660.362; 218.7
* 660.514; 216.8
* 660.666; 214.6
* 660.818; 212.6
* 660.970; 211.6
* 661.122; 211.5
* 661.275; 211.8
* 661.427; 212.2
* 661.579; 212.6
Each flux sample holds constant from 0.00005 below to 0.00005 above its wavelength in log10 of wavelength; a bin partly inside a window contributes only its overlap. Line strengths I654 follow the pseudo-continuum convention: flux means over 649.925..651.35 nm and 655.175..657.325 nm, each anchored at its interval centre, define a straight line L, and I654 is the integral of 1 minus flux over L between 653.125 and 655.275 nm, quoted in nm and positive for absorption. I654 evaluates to 0.83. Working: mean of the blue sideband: 216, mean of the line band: 253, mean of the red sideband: 524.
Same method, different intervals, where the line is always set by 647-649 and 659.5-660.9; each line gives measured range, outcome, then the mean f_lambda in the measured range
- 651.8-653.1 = 0.043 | 213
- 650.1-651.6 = 0.028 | 217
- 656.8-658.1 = -0.398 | 285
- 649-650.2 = 0.071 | 208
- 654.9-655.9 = -0.499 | 328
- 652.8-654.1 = -0.024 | 224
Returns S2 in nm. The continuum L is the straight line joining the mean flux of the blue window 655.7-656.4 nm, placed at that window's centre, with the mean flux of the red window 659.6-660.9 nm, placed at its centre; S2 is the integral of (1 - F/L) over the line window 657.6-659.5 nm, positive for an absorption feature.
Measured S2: 0.49 nm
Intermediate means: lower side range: 766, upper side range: 217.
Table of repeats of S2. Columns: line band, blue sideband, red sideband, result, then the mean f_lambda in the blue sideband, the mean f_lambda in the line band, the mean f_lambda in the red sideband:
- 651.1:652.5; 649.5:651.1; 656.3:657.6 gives 0.294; 213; 211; 457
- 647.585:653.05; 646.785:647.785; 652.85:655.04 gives 0.380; 219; 216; 248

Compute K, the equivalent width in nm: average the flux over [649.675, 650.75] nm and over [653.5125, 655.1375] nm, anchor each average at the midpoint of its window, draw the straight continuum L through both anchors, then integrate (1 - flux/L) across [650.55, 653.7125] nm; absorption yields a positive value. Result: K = 0.23 nm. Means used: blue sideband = 211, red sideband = 260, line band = 216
